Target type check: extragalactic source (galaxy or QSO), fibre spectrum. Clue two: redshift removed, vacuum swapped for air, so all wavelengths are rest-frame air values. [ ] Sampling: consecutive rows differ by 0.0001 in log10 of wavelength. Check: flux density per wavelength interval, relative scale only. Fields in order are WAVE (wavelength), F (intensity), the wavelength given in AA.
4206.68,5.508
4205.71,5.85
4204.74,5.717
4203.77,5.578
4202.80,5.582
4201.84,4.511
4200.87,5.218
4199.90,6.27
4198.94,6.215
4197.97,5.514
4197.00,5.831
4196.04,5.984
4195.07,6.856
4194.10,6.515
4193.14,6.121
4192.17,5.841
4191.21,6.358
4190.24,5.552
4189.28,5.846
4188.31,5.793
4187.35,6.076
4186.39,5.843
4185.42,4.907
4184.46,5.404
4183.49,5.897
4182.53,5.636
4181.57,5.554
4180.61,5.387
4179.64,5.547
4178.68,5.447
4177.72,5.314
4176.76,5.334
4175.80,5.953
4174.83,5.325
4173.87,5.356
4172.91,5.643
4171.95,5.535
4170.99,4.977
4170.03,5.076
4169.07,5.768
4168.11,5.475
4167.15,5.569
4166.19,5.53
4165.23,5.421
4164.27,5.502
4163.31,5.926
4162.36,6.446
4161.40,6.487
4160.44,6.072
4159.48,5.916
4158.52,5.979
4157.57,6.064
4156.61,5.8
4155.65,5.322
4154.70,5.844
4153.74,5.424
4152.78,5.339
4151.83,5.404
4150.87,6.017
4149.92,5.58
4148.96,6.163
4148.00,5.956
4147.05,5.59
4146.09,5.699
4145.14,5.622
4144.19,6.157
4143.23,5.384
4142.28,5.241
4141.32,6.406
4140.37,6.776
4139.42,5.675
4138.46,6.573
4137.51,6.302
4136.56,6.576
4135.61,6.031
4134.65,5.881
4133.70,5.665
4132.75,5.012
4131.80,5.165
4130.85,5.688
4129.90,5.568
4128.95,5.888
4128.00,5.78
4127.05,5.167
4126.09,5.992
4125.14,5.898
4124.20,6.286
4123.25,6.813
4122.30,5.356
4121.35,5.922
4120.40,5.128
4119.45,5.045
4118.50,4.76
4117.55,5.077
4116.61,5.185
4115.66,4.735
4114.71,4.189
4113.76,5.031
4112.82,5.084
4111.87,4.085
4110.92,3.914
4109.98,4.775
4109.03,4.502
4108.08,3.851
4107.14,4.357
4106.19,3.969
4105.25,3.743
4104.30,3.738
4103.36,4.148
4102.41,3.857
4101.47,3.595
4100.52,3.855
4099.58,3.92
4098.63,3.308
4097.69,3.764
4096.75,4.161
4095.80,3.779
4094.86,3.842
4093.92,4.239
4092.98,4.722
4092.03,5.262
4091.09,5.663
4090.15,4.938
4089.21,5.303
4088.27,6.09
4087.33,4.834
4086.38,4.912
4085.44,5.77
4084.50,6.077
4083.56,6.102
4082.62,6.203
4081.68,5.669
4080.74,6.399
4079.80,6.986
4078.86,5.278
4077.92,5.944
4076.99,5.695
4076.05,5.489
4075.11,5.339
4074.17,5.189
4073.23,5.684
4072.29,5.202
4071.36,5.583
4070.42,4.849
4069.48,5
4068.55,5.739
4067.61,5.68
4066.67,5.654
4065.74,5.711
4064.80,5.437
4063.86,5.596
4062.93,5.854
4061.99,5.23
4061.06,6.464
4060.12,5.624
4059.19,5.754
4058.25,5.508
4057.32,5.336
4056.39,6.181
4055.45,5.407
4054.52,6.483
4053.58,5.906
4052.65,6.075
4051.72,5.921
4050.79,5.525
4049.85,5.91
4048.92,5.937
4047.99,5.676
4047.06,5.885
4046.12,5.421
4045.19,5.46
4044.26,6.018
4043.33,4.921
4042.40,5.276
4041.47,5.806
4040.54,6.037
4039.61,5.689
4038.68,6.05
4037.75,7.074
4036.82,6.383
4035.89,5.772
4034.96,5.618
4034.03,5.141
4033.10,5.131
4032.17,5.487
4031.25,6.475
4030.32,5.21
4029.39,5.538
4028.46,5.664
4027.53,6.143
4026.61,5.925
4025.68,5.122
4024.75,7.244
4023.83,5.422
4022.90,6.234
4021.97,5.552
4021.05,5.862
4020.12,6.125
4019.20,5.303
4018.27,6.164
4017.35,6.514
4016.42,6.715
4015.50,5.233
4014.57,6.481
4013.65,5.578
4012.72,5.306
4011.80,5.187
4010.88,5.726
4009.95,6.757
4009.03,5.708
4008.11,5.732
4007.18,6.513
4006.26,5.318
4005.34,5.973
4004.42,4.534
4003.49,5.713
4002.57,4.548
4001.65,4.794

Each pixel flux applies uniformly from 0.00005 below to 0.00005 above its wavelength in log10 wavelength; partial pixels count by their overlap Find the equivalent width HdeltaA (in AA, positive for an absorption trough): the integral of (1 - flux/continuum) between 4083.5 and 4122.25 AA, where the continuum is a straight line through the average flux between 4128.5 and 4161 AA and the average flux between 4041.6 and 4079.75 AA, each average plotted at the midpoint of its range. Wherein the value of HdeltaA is 7.6 AA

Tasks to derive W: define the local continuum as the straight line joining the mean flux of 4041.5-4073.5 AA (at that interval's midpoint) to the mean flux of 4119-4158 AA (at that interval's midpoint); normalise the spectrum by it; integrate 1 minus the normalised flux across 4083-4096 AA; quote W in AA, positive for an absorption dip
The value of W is 1.3 AA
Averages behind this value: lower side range 5.65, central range 5.15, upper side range 5.79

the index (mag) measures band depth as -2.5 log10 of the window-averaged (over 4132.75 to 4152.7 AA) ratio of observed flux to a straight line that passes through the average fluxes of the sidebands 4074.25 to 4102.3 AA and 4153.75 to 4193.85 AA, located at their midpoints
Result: -0.09 mag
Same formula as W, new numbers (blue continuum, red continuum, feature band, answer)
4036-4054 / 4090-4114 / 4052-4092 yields -4.8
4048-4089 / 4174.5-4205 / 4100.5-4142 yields 3.9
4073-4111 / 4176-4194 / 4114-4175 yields -4.1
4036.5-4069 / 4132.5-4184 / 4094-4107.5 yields 4.4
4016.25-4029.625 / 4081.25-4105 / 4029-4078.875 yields -2.6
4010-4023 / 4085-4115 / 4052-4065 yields -1.6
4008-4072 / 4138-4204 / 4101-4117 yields 4.1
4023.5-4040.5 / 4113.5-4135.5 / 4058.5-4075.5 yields 0.5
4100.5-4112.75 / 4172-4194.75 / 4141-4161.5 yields -3.1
